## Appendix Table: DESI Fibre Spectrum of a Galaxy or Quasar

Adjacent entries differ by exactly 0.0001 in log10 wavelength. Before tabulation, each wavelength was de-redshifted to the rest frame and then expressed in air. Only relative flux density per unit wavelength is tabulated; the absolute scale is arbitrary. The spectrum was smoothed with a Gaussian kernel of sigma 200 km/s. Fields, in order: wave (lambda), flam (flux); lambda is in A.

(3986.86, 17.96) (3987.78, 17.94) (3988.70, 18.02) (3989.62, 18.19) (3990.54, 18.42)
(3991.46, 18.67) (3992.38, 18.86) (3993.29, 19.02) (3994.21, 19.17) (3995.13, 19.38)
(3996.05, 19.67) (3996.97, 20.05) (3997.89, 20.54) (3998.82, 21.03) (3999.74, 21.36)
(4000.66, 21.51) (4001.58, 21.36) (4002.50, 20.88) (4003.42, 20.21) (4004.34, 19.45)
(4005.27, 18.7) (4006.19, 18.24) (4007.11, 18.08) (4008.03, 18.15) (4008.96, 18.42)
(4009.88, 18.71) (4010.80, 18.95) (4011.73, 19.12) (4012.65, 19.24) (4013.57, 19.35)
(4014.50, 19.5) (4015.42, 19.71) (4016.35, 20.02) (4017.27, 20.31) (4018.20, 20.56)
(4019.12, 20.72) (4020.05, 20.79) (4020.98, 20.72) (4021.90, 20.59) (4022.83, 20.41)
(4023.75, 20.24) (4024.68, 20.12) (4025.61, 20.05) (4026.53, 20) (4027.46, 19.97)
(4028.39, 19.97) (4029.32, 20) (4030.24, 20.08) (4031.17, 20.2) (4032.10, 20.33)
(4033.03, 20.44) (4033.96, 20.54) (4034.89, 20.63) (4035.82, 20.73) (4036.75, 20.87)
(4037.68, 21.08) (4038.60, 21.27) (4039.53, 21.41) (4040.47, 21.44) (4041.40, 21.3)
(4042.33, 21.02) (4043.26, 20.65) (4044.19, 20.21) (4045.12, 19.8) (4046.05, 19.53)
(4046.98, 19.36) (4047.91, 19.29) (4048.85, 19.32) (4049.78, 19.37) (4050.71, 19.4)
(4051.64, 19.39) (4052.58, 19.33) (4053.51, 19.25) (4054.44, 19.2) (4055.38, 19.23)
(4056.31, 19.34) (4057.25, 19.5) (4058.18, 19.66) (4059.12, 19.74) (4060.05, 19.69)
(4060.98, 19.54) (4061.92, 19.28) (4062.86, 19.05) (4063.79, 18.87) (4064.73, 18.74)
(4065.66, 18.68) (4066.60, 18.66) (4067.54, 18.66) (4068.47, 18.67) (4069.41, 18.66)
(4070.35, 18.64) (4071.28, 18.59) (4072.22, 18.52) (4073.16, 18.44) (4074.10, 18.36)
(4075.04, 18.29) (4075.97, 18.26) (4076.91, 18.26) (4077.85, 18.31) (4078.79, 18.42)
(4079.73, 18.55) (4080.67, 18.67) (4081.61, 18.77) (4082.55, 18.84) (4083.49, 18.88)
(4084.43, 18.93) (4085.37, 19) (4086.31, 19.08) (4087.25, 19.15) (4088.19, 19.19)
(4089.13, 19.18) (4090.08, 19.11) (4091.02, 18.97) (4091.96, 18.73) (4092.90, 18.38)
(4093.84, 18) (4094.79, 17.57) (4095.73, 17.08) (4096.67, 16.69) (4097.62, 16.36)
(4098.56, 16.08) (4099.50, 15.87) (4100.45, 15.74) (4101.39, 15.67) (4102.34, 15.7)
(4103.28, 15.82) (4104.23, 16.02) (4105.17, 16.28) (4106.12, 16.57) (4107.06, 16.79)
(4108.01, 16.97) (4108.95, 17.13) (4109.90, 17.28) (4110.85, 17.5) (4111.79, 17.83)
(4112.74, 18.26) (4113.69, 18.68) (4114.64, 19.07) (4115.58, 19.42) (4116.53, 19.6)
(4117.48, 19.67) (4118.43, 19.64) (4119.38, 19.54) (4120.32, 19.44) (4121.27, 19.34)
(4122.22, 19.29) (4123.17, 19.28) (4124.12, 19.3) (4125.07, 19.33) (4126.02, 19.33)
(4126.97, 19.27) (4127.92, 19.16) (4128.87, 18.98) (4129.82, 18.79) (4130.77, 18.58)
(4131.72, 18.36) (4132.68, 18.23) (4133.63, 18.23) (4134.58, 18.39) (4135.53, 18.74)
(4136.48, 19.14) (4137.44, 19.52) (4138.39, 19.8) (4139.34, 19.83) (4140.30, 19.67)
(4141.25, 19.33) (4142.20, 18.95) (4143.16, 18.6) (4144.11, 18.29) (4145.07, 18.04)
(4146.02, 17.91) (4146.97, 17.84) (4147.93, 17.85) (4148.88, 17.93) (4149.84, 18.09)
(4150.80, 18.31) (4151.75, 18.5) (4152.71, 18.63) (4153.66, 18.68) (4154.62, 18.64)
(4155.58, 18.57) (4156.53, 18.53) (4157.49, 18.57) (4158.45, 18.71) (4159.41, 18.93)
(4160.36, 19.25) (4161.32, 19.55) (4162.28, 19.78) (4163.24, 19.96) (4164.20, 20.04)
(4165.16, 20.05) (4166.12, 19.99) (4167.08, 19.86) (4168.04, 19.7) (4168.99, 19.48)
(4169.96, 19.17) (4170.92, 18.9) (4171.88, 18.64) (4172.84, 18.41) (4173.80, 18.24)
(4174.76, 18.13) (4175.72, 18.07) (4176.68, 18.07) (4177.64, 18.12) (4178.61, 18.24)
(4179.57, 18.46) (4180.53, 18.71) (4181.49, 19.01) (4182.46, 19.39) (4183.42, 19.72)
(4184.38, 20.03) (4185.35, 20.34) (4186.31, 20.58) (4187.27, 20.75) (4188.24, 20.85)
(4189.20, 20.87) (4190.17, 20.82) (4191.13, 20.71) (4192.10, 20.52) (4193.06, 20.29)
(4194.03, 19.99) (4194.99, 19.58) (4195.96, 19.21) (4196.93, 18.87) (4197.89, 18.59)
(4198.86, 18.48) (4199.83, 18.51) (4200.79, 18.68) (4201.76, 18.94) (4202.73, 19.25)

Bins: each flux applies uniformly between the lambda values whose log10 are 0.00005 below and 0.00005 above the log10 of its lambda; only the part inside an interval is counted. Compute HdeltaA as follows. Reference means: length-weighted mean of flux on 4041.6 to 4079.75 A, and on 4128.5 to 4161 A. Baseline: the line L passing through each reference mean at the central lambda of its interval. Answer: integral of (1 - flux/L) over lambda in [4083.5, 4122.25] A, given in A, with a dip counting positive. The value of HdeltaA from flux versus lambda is 2.0 A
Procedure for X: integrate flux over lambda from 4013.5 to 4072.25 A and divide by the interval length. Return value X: 19.9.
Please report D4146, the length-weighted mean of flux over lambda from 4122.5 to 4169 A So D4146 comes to 18.9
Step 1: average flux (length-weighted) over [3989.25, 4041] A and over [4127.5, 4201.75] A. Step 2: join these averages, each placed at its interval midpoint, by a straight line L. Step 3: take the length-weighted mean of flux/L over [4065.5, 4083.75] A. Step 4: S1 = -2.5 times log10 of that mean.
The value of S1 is 0.06 mag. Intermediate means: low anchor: 20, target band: 18.5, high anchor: 19.1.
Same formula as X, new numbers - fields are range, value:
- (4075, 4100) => 18.2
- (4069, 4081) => 18.5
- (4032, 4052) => 20.3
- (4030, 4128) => 18.8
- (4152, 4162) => 18.8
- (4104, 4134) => 18.5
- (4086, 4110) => 17.3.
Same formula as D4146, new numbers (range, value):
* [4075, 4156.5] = 18.3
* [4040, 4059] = 19.8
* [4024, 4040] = 20.4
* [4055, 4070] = 19.1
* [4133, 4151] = 18.7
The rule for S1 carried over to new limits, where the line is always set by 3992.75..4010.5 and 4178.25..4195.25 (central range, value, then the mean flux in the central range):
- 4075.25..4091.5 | 0.06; 18.8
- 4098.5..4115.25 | 0.17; 16.9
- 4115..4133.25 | 0.04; 19.2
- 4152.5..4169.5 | 0.04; 19.3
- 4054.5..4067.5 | 0.03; 19.2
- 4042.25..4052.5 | 0.00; 19.7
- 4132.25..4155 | 0.07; 18.6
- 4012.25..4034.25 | -0.02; 20.2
